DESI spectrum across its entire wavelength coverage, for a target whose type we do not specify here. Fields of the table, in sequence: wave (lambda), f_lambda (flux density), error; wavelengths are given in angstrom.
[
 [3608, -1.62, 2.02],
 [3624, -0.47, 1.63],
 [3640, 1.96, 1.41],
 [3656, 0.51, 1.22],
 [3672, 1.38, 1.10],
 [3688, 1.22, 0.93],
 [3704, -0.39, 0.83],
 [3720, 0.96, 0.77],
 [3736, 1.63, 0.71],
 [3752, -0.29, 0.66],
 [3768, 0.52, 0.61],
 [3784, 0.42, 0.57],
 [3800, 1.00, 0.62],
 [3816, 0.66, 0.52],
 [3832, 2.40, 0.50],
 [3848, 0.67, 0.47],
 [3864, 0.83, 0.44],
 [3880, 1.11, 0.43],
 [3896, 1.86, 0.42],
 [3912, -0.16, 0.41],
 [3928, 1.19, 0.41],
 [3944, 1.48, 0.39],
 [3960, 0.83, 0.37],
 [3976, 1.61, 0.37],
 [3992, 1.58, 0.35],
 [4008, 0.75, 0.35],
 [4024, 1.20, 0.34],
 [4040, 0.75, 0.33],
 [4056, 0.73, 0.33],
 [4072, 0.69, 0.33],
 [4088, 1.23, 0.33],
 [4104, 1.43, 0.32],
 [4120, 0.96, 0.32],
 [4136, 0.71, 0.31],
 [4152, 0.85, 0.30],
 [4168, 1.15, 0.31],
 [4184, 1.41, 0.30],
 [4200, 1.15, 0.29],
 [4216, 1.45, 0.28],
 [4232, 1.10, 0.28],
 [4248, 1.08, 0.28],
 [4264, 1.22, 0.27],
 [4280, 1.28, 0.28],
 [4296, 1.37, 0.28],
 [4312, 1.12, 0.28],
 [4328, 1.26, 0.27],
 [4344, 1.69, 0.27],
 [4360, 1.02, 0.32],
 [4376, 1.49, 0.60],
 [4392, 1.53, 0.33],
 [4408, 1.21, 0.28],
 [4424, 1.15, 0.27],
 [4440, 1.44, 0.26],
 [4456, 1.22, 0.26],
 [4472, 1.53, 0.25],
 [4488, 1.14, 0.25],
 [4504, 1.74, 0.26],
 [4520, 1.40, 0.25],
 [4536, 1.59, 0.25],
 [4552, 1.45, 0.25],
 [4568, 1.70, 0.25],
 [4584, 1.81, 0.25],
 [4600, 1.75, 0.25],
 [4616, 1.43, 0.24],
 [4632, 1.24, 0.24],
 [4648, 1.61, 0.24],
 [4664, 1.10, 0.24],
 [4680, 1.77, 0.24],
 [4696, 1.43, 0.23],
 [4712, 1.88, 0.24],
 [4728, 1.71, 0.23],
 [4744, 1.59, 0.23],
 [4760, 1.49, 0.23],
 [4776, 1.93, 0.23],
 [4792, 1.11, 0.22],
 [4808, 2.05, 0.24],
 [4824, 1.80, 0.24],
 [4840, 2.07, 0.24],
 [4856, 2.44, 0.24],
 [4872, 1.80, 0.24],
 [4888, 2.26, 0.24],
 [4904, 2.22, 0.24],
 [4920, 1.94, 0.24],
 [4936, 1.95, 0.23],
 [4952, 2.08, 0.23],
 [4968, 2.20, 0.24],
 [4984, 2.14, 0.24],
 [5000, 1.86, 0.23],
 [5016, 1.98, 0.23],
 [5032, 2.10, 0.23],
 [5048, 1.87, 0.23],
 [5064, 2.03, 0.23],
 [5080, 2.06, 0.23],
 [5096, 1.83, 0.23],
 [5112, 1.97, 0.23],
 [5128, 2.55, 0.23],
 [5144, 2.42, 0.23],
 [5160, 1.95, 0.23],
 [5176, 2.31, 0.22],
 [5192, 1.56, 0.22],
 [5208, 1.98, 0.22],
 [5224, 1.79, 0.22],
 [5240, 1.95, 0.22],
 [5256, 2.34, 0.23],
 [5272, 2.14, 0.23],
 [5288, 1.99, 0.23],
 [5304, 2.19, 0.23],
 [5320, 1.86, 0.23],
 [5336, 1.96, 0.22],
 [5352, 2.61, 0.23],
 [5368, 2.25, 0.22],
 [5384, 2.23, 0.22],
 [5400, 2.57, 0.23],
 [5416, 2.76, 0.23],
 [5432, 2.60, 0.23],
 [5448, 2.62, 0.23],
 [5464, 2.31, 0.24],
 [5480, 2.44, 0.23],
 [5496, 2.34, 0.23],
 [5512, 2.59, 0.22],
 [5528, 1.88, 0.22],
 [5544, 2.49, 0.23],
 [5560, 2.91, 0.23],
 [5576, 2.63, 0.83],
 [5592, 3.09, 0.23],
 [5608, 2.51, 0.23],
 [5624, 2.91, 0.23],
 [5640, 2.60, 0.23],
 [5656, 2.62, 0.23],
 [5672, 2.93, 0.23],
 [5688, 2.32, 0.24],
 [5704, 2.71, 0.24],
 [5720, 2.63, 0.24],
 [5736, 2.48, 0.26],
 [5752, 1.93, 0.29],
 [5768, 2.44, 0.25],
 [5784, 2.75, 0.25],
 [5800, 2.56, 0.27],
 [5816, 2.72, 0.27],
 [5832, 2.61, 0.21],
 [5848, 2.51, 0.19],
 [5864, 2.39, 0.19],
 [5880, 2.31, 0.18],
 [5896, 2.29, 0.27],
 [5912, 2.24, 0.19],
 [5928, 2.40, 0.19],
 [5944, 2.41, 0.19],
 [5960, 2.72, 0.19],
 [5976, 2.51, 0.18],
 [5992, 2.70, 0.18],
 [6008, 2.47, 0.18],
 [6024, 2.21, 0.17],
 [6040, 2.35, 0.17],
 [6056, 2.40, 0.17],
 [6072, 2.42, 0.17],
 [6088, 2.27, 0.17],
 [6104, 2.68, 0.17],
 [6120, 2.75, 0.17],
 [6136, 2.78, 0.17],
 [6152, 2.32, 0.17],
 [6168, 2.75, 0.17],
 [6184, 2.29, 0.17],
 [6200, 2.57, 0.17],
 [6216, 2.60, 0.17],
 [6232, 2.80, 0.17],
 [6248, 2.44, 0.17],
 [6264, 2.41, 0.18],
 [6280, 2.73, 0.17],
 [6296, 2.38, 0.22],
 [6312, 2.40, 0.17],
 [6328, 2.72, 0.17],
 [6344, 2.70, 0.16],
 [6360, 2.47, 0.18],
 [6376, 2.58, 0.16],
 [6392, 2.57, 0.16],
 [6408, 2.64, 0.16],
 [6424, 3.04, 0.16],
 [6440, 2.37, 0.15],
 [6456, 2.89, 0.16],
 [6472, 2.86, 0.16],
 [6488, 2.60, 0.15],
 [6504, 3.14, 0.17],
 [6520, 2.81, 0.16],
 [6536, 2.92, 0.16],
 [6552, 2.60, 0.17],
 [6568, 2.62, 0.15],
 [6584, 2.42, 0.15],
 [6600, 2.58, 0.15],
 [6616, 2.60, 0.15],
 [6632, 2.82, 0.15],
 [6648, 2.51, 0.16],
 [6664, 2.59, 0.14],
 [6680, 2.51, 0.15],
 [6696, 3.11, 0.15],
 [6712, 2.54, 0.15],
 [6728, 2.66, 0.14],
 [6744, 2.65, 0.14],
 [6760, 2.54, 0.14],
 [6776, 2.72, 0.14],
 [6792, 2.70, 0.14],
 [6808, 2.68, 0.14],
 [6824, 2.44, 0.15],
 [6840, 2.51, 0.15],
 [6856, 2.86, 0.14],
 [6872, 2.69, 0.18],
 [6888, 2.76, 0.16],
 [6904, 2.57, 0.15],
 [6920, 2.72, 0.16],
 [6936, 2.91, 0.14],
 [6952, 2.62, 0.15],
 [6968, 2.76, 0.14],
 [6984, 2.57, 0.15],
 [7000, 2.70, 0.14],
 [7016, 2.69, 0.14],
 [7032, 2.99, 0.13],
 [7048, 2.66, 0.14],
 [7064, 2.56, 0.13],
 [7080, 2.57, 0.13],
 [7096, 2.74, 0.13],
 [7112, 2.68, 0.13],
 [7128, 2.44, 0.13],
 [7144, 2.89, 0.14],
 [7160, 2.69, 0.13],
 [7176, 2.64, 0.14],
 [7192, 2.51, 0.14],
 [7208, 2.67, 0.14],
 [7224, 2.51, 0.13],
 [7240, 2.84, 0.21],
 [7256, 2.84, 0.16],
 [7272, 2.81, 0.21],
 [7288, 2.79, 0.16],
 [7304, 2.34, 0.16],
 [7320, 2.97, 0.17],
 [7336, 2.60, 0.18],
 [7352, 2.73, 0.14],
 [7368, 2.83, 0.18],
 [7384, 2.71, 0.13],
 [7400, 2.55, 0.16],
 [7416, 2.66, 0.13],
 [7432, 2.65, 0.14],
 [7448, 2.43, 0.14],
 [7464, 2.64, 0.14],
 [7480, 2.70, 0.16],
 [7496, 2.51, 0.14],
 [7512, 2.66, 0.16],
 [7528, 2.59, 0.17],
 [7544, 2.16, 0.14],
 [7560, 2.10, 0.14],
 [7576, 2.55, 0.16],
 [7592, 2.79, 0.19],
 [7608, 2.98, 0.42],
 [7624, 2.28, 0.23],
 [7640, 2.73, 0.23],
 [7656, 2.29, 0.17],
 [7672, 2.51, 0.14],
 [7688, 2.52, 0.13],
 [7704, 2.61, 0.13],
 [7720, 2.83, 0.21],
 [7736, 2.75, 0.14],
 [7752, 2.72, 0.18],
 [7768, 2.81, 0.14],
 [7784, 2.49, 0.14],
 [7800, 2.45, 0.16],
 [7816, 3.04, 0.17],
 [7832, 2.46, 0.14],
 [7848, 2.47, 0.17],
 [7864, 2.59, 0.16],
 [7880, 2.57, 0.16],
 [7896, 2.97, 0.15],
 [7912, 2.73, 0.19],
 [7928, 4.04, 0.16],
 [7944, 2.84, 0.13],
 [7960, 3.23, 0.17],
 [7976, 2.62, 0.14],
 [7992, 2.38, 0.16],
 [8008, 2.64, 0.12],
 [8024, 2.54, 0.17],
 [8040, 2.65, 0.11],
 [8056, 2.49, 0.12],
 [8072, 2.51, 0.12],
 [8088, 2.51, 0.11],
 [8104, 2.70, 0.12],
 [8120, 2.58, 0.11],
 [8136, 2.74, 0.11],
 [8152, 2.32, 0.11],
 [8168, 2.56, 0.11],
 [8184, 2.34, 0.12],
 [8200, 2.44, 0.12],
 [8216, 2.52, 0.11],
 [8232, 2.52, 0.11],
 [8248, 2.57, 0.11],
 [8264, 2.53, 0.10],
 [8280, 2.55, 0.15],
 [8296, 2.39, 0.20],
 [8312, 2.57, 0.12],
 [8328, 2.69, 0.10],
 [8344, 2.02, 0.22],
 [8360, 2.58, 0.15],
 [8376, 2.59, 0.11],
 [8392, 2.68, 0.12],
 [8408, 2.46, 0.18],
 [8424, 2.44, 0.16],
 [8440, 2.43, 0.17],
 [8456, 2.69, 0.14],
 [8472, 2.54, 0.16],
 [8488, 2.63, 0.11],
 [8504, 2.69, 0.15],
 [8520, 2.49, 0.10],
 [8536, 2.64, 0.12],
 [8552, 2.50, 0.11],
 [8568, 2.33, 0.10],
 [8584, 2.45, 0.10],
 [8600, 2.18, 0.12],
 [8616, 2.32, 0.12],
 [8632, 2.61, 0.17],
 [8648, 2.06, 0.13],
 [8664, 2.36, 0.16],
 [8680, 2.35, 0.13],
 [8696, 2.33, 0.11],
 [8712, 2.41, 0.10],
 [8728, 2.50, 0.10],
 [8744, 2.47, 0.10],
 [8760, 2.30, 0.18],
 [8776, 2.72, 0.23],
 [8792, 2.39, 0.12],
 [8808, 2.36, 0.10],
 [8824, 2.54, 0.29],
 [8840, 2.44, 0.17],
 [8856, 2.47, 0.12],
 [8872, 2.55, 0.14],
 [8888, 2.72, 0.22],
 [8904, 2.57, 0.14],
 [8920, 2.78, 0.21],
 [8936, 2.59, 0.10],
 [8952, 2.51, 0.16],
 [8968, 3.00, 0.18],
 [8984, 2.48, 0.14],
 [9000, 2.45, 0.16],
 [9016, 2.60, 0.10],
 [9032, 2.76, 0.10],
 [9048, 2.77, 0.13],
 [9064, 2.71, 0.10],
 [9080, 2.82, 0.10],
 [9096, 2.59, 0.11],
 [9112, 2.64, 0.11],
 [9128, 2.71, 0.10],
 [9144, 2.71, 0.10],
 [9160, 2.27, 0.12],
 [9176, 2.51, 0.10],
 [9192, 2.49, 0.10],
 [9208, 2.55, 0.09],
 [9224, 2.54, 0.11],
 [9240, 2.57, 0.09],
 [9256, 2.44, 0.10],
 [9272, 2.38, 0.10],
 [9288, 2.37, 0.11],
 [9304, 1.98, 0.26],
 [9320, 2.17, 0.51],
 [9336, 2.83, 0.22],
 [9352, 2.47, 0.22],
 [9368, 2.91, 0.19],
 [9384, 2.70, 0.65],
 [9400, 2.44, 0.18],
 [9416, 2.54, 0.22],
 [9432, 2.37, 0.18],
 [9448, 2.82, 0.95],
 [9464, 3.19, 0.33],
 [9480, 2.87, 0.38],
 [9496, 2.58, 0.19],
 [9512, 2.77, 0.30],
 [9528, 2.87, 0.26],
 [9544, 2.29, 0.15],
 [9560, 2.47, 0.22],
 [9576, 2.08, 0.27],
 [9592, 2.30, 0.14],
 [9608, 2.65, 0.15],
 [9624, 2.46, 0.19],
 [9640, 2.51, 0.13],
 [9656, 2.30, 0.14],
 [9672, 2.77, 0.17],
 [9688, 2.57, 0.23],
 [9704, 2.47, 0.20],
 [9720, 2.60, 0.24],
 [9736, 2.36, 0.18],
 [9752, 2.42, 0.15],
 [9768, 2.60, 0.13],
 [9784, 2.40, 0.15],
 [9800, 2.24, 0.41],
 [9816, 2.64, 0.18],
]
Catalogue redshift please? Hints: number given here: 0.208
